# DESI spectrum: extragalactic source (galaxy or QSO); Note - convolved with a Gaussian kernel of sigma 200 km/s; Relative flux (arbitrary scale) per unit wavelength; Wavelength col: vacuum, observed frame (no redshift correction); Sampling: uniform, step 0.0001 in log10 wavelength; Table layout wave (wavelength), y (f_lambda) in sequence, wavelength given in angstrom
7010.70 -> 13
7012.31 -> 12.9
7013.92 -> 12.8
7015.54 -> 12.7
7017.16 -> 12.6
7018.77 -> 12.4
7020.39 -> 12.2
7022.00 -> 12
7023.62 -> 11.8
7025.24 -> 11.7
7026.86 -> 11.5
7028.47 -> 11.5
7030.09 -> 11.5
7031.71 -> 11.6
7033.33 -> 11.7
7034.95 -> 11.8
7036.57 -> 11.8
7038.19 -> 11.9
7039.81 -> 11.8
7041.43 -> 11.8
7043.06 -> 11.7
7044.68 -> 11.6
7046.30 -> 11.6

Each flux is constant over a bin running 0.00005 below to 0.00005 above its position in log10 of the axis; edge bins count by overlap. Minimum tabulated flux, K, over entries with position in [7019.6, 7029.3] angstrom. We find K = 11.5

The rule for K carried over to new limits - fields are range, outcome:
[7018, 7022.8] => 12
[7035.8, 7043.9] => 11.7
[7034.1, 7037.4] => 11.8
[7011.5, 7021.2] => 12.2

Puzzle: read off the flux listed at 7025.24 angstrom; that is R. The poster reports 11.7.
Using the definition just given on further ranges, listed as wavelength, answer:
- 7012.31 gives 12.9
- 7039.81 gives 11.8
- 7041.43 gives 11.8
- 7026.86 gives 11.5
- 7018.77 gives 12.4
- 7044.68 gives 11.6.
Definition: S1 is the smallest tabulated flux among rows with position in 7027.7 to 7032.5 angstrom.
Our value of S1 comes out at 11.5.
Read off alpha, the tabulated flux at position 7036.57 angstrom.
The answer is 11.8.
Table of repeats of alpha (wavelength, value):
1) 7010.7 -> 13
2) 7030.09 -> 11.5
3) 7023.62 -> 11.8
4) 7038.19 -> 11.9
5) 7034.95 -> 11.8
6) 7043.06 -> 11.7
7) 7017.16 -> 12.6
